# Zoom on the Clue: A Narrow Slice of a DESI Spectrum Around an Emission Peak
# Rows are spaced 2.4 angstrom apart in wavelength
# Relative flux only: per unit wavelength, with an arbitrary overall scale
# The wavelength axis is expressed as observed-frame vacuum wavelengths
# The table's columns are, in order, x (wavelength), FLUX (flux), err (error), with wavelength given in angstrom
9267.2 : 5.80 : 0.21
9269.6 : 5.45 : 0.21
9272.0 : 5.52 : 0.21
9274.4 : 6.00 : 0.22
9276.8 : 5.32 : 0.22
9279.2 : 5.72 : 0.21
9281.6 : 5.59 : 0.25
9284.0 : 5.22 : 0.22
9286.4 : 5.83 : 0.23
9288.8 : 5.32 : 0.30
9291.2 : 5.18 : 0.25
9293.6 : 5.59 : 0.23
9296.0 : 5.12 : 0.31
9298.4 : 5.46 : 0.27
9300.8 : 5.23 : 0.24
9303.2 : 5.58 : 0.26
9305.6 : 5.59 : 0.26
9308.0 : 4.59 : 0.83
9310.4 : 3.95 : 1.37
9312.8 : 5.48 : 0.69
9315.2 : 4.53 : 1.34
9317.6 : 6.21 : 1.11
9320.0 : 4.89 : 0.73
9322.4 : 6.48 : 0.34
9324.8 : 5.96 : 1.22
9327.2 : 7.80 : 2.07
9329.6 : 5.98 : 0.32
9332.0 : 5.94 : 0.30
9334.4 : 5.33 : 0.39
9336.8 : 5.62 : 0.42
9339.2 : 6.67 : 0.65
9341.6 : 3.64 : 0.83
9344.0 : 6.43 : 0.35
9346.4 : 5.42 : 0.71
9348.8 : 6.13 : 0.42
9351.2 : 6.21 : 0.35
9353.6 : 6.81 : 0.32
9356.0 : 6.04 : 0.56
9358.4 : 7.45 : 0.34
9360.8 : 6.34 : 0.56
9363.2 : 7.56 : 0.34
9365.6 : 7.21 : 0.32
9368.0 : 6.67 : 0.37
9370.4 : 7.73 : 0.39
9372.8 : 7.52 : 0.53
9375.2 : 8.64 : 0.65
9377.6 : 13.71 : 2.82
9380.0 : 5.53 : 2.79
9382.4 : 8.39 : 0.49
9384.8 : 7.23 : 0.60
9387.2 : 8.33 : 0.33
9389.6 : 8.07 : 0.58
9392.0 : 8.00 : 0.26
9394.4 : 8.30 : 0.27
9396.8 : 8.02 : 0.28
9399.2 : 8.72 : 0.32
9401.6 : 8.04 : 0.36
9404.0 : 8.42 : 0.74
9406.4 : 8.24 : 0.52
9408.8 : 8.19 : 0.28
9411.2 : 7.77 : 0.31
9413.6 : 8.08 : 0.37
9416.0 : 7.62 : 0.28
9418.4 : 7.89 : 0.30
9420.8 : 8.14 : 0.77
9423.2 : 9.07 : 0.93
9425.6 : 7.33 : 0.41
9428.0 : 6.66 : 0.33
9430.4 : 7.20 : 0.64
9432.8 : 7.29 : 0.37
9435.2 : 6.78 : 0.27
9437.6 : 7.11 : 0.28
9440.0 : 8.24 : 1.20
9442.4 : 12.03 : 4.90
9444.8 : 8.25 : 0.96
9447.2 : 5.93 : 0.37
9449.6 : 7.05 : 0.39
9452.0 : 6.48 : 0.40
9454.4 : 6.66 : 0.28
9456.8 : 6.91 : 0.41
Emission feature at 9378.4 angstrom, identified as Mg II 2798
